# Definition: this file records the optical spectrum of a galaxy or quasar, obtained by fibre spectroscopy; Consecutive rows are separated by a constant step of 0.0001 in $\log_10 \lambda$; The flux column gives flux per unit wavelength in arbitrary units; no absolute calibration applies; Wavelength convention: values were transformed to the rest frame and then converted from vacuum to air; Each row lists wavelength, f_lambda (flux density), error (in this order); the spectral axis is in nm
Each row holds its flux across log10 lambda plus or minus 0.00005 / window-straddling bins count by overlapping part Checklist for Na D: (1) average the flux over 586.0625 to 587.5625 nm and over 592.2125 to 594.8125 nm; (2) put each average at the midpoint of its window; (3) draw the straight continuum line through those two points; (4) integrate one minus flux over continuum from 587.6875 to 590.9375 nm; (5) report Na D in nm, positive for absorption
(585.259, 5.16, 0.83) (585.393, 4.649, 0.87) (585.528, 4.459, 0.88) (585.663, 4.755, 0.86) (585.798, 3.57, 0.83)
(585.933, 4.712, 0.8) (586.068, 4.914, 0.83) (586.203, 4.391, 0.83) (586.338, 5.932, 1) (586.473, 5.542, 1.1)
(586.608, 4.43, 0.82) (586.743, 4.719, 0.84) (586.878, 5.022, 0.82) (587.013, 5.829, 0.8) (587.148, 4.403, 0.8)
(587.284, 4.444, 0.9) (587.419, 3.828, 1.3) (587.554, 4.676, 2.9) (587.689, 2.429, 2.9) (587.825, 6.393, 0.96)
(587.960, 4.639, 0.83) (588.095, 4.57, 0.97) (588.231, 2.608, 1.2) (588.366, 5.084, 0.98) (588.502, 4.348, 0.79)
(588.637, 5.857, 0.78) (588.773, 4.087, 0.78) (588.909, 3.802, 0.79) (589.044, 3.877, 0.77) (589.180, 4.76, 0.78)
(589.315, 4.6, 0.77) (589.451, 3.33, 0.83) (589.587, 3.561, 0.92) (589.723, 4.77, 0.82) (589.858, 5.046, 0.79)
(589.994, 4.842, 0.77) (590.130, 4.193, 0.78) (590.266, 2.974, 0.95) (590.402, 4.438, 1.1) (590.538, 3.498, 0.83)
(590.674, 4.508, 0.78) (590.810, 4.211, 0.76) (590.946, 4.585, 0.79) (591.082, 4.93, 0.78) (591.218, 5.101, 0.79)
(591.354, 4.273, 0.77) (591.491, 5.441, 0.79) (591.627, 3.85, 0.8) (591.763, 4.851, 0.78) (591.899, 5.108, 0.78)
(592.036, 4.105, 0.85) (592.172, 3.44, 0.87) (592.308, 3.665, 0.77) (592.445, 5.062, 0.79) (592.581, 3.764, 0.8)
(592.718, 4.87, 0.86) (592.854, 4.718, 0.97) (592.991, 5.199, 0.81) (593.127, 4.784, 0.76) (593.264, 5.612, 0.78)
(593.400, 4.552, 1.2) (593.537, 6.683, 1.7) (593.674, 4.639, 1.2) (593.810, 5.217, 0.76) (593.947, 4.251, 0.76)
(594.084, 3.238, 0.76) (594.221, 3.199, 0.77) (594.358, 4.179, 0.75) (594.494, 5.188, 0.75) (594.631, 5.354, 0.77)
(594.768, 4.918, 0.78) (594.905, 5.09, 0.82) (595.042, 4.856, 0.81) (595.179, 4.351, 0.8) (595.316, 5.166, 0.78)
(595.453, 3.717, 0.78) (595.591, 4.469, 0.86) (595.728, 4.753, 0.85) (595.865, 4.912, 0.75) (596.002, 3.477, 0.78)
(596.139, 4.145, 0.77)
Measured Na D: 0.32 nm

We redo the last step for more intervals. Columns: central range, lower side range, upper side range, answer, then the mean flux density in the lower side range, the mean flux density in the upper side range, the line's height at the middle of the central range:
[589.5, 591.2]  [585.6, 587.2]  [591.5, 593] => 0.10 nm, 4.86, 4.43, 4.57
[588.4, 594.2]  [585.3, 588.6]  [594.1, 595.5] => 0.13 nm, 4.61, 4.57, 4.59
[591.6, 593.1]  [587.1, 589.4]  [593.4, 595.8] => 0.04 nm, 4.37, 4.66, 4.56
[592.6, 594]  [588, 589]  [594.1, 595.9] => -0.15 nm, 4.33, 4.58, 4.52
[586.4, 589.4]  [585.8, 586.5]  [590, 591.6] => 0.12 nm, 4.93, 4.38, 4.72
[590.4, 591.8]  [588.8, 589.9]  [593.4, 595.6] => -0.05 nm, 4.2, 4.66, 4.35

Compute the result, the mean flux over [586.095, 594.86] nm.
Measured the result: 4.54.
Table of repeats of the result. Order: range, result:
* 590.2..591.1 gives 4.12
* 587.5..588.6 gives 4.38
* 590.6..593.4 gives 4.6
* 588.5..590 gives 4.39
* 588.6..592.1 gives 4.39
